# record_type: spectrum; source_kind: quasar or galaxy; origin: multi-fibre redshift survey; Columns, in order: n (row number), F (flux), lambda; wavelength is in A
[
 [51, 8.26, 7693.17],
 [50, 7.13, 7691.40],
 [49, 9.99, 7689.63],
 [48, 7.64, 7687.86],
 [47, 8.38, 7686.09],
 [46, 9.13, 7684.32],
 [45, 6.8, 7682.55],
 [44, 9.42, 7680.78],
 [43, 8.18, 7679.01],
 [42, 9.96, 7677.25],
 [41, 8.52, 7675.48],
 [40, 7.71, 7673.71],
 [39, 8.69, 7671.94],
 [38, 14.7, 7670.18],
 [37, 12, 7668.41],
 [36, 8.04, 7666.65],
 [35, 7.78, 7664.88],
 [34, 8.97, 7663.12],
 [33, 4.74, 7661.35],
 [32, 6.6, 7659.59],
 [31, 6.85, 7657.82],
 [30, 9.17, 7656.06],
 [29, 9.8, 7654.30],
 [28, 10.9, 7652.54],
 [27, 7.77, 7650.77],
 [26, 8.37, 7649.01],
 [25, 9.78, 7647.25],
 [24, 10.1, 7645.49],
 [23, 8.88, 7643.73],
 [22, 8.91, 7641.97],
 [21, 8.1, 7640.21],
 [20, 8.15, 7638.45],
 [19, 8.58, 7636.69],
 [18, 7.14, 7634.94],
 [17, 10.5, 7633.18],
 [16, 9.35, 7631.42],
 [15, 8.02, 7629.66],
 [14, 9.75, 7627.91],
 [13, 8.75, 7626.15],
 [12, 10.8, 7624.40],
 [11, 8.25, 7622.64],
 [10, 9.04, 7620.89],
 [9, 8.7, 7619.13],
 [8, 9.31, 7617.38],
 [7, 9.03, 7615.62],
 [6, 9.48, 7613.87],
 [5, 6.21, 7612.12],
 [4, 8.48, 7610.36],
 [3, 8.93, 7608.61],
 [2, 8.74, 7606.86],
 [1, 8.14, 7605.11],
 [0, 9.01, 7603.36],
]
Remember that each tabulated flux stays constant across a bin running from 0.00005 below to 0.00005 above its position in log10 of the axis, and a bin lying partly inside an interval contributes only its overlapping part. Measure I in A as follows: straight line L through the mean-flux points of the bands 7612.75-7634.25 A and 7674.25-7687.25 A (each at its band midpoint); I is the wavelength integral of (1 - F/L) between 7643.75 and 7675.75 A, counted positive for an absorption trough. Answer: -0.4 A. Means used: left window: 9.2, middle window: 8.92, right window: 8.58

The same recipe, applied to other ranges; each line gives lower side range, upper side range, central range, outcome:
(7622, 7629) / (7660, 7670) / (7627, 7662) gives 1.8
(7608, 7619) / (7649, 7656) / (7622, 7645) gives 0.1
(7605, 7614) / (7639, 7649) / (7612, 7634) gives -1.4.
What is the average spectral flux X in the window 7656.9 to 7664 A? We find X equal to 6.8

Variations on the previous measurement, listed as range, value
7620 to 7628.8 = 9.32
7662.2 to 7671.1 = 10.3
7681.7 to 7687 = 8.11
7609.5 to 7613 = 7.33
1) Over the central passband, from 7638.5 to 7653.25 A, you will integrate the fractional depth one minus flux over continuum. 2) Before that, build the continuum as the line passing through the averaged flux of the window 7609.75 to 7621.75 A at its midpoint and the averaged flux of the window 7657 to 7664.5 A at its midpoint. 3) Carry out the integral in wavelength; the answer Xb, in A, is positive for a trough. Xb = -3.2 A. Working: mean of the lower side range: 8.6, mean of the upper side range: 6.85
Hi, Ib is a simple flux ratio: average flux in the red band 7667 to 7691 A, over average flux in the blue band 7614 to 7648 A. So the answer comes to 1.0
